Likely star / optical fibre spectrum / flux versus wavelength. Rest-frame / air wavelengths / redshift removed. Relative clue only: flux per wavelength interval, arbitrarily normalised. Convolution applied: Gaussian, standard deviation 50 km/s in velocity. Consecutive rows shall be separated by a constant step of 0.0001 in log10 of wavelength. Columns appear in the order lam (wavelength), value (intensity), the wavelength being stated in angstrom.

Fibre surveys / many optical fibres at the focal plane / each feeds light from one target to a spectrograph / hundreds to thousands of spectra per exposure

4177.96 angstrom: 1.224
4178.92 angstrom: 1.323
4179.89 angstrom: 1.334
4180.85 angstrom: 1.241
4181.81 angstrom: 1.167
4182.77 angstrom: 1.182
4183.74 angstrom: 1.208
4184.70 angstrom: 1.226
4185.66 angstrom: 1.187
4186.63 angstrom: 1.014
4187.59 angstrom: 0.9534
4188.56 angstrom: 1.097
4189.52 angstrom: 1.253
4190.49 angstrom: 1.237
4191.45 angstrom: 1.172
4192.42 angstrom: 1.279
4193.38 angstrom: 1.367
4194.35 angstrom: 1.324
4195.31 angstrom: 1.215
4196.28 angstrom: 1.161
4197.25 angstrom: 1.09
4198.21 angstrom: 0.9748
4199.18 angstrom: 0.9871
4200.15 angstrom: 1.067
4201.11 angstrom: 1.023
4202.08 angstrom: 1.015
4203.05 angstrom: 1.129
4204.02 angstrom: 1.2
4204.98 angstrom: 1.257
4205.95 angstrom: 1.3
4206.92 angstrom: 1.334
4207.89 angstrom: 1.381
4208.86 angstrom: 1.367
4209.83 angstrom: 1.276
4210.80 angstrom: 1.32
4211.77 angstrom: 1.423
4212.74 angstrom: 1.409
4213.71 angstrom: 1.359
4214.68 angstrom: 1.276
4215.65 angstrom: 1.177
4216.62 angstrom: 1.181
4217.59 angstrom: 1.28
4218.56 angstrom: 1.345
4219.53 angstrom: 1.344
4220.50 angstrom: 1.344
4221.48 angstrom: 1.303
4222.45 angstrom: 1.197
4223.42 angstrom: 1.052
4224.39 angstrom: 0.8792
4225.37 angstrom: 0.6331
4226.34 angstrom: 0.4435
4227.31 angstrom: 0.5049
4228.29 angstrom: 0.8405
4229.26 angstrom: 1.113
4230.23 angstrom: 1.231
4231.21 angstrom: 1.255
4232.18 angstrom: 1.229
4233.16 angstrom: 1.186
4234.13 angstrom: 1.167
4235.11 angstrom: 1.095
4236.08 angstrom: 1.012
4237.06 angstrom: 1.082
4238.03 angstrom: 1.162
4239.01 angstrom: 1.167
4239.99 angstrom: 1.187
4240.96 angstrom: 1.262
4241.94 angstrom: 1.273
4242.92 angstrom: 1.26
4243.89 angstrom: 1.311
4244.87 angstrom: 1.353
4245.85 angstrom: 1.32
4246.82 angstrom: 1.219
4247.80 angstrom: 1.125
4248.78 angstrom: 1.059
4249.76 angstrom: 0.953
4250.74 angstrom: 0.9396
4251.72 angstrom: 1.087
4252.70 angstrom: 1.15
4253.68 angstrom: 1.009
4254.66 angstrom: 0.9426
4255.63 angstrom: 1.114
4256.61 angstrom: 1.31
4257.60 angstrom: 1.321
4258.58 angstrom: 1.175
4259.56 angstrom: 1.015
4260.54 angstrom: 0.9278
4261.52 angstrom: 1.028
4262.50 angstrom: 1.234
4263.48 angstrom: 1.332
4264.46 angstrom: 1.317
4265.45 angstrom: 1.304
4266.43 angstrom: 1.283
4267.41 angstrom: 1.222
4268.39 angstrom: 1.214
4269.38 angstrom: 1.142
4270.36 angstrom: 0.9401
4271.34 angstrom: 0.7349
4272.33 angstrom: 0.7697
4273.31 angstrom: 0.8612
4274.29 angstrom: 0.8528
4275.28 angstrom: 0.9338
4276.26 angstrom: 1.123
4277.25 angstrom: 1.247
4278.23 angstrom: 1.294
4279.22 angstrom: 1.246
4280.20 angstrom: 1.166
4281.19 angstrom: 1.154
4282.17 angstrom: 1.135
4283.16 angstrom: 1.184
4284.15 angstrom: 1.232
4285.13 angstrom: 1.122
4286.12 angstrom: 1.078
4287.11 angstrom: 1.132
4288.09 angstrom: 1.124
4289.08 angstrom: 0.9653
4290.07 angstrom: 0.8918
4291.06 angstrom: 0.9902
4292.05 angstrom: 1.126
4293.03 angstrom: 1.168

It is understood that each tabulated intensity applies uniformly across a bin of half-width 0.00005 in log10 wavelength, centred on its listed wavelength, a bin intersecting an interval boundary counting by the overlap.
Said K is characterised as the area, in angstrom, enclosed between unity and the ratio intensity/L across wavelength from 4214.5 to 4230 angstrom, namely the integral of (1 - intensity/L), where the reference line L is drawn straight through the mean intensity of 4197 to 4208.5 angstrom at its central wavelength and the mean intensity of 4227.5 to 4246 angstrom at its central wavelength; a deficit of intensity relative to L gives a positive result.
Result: 1.4 angstrom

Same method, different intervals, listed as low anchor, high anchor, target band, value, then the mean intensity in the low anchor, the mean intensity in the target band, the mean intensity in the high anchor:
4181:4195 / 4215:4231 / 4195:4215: -1.6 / 1.19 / 1.22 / 1.06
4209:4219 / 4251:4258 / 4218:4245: 2.5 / 1.31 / 1.11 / 1.12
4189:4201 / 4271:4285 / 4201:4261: -1.4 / 1.17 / 1.16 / 1.07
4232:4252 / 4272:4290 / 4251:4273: 0.2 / 1.16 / 1.11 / 1.09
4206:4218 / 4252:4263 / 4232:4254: 0.4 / 1.31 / 1.16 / 1.11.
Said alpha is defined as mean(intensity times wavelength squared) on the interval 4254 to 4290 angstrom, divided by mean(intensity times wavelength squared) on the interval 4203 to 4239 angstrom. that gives 1.0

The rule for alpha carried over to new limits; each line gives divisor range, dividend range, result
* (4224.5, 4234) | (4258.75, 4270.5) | 1.26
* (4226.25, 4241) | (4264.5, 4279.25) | 1.03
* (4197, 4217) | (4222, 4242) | 0.86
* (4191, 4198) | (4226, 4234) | 0.83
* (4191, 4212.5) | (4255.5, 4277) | 0.93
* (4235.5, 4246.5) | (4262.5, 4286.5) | 0.94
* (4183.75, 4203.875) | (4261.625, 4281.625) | 1.02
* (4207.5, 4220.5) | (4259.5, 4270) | 0.92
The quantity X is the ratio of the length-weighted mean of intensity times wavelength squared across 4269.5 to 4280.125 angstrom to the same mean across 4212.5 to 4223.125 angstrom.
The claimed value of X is 0.81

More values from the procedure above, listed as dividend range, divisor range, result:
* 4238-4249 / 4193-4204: 1.12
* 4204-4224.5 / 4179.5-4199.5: 1.10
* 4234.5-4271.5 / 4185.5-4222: 0.96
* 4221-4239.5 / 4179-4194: 0.88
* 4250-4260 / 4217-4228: 1.09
